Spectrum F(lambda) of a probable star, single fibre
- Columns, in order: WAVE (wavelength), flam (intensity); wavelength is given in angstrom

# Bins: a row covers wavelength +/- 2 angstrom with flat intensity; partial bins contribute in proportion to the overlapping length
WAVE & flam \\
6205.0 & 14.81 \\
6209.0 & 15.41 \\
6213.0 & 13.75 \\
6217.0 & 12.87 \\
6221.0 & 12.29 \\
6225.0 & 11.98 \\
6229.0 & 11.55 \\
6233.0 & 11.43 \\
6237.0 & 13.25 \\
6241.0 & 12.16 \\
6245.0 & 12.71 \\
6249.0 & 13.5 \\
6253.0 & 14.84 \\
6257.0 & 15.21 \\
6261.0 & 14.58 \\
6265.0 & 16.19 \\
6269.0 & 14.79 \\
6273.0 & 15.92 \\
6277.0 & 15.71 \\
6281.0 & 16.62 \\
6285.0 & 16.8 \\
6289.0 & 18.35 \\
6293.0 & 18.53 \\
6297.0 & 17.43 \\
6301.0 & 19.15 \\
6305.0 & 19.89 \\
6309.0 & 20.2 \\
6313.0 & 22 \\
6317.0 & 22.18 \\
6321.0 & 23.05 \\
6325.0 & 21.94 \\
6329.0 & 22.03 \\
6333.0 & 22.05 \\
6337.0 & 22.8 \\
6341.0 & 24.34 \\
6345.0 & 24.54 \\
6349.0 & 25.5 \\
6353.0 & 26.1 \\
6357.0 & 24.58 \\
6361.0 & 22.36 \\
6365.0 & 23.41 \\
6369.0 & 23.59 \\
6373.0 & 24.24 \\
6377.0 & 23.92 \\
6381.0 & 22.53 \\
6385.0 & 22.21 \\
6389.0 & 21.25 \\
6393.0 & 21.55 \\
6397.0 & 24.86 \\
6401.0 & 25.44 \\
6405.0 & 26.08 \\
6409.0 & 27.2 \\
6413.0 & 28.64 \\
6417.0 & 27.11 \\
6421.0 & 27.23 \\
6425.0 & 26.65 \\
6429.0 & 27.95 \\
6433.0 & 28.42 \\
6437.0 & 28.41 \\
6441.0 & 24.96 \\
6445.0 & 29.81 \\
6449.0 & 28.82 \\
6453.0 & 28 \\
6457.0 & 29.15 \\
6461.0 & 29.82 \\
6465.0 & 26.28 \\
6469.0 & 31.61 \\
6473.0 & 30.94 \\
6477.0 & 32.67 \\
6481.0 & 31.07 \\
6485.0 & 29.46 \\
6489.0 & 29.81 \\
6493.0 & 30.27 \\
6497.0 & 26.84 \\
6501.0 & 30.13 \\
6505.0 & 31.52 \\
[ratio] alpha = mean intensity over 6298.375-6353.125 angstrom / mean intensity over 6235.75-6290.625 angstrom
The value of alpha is 1.5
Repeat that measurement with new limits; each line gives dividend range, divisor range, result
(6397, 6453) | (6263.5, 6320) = 1.50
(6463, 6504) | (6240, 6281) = 2.03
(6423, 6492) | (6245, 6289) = 1.88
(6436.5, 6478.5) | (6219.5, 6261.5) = 2.24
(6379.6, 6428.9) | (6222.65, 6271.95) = 1.86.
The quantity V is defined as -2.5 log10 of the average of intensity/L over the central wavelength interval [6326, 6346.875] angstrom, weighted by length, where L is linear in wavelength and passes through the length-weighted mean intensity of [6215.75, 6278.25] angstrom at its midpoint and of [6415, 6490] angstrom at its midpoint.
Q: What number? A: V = -0.14 mag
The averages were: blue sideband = 13.7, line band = 23.1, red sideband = 28.8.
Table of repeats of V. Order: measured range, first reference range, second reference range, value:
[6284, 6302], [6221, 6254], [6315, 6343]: 0.036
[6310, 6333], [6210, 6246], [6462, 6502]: -0.171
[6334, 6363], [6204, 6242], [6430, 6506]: -0.140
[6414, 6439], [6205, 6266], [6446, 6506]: -0.052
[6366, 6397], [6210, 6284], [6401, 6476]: 0.045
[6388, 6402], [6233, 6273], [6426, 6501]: 0.045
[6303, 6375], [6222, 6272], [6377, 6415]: -0.143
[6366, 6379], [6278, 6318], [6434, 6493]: -0.011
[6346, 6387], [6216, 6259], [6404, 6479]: -0.057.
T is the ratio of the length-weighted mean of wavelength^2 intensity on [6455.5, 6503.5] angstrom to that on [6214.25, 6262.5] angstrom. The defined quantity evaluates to 2.47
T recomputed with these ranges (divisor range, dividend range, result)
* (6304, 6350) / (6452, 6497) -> 1.39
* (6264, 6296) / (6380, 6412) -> 1.50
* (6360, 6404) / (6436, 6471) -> 1.25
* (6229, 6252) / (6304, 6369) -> 1.88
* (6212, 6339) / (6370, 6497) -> 1.71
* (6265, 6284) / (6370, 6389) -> 1.50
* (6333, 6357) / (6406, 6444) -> 1.15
